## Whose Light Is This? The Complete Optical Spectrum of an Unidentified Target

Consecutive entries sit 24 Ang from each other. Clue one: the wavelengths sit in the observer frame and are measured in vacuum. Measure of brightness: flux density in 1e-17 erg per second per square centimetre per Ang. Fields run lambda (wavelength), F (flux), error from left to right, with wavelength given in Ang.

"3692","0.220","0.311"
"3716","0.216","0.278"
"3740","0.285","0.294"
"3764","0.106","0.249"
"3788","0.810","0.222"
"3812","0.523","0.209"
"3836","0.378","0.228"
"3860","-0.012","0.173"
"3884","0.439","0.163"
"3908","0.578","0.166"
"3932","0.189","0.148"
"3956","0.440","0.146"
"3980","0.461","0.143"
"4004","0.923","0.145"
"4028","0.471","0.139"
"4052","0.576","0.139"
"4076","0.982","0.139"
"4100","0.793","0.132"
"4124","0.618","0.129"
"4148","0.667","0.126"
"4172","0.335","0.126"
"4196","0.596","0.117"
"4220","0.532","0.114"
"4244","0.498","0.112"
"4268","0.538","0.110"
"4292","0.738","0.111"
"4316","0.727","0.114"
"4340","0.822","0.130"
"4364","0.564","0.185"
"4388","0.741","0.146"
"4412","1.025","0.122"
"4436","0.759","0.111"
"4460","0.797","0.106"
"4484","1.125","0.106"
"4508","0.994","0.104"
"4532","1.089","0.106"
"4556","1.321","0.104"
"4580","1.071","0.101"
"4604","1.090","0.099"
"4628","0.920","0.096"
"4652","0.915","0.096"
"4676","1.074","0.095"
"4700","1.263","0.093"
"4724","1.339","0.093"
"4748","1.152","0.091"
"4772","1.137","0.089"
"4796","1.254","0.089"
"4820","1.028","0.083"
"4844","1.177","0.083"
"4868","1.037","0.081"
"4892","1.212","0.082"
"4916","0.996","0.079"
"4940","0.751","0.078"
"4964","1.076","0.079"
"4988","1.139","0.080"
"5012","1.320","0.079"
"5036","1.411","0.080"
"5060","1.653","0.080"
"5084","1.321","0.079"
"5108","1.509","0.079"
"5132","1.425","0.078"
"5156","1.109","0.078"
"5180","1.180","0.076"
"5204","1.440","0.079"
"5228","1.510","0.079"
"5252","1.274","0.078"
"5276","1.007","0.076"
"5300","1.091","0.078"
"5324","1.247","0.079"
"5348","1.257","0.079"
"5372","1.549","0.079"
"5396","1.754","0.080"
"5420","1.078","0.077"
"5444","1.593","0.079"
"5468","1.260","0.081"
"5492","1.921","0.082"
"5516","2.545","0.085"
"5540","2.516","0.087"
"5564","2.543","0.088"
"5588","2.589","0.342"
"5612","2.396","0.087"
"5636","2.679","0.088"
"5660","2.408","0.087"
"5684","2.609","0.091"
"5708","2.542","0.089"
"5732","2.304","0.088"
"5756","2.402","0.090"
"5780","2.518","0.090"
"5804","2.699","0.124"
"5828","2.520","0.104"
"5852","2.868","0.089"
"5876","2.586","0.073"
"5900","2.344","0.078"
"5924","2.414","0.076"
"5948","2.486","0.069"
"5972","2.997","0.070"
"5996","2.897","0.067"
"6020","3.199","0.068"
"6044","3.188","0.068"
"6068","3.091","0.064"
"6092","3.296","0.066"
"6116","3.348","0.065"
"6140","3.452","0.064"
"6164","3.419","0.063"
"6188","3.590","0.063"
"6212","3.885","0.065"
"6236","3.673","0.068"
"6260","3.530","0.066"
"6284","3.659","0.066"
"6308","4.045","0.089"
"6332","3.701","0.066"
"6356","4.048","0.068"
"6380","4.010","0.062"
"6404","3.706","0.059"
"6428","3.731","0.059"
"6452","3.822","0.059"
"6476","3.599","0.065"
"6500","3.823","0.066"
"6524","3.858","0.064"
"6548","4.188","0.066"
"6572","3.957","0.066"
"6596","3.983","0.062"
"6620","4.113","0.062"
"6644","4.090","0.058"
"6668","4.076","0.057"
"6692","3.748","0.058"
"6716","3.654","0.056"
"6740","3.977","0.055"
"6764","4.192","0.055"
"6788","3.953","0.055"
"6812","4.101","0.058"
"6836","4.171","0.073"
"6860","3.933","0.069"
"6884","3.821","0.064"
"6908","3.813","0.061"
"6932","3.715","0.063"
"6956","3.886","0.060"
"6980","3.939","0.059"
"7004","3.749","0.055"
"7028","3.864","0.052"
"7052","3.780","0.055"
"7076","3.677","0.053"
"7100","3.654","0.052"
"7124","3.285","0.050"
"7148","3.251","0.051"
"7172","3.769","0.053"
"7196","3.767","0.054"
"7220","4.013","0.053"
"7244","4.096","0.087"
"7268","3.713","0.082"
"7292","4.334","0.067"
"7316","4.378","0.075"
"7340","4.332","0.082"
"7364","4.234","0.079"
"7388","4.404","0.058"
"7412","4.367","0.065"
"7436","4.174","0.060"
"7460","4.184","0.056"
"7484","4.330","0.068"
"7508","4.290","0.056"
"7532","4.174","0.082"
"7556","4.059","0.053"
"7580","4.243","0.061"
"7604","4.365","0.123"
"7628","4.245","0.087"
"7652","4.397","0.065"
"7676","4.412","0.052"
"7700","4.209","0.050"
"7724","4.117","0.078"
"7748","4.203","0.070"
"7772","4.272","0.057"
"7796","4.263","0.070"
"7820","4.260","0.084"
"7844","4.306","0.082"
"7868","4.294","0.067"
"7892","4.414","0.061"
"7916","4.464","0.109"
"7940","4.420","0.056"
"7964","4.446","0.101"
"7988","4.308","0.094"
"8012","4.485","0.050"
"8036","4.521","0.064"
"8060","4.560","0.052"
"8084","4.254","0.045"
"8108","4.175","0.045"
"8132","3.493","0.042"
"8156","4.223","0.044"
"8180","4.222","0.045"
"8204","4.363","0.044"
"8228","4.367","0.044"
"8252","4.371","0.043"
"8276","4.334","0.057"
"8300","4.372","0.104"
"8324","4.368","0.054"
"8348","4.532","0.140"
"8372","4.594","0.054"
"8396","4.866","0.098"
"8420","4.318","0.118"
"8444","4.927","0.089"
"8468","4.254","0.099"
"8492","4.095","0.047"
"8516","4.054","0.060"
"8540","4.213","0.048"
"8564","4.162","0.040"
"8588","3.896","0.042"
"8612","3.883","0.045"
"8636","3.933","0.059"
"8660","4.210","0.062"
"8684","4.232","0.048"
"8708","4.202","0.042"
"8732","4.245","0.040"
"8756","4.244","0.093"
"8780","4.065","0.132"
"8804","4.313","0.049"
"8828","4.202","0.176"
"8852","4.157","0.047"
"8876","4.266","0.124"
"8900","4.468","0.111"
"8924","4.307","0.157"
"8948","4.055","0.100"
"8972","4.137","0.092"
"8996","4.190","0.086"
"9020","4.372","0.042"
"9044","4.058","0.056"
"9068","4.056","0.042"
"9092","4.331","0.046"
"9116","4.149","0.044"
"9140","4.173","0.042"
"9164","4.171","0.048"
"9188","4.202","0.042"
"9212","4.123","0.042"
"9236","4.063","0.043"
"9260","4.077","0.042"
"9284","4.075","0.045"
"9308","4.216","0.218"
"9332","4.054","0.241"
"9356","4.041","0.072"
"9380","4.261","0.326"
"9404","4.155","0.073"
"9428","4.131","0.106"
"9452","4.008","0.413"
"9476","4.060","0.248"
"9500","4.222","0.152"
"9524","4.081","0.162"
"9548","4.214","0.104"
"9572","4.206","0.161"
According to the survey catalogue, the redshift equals 0.38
